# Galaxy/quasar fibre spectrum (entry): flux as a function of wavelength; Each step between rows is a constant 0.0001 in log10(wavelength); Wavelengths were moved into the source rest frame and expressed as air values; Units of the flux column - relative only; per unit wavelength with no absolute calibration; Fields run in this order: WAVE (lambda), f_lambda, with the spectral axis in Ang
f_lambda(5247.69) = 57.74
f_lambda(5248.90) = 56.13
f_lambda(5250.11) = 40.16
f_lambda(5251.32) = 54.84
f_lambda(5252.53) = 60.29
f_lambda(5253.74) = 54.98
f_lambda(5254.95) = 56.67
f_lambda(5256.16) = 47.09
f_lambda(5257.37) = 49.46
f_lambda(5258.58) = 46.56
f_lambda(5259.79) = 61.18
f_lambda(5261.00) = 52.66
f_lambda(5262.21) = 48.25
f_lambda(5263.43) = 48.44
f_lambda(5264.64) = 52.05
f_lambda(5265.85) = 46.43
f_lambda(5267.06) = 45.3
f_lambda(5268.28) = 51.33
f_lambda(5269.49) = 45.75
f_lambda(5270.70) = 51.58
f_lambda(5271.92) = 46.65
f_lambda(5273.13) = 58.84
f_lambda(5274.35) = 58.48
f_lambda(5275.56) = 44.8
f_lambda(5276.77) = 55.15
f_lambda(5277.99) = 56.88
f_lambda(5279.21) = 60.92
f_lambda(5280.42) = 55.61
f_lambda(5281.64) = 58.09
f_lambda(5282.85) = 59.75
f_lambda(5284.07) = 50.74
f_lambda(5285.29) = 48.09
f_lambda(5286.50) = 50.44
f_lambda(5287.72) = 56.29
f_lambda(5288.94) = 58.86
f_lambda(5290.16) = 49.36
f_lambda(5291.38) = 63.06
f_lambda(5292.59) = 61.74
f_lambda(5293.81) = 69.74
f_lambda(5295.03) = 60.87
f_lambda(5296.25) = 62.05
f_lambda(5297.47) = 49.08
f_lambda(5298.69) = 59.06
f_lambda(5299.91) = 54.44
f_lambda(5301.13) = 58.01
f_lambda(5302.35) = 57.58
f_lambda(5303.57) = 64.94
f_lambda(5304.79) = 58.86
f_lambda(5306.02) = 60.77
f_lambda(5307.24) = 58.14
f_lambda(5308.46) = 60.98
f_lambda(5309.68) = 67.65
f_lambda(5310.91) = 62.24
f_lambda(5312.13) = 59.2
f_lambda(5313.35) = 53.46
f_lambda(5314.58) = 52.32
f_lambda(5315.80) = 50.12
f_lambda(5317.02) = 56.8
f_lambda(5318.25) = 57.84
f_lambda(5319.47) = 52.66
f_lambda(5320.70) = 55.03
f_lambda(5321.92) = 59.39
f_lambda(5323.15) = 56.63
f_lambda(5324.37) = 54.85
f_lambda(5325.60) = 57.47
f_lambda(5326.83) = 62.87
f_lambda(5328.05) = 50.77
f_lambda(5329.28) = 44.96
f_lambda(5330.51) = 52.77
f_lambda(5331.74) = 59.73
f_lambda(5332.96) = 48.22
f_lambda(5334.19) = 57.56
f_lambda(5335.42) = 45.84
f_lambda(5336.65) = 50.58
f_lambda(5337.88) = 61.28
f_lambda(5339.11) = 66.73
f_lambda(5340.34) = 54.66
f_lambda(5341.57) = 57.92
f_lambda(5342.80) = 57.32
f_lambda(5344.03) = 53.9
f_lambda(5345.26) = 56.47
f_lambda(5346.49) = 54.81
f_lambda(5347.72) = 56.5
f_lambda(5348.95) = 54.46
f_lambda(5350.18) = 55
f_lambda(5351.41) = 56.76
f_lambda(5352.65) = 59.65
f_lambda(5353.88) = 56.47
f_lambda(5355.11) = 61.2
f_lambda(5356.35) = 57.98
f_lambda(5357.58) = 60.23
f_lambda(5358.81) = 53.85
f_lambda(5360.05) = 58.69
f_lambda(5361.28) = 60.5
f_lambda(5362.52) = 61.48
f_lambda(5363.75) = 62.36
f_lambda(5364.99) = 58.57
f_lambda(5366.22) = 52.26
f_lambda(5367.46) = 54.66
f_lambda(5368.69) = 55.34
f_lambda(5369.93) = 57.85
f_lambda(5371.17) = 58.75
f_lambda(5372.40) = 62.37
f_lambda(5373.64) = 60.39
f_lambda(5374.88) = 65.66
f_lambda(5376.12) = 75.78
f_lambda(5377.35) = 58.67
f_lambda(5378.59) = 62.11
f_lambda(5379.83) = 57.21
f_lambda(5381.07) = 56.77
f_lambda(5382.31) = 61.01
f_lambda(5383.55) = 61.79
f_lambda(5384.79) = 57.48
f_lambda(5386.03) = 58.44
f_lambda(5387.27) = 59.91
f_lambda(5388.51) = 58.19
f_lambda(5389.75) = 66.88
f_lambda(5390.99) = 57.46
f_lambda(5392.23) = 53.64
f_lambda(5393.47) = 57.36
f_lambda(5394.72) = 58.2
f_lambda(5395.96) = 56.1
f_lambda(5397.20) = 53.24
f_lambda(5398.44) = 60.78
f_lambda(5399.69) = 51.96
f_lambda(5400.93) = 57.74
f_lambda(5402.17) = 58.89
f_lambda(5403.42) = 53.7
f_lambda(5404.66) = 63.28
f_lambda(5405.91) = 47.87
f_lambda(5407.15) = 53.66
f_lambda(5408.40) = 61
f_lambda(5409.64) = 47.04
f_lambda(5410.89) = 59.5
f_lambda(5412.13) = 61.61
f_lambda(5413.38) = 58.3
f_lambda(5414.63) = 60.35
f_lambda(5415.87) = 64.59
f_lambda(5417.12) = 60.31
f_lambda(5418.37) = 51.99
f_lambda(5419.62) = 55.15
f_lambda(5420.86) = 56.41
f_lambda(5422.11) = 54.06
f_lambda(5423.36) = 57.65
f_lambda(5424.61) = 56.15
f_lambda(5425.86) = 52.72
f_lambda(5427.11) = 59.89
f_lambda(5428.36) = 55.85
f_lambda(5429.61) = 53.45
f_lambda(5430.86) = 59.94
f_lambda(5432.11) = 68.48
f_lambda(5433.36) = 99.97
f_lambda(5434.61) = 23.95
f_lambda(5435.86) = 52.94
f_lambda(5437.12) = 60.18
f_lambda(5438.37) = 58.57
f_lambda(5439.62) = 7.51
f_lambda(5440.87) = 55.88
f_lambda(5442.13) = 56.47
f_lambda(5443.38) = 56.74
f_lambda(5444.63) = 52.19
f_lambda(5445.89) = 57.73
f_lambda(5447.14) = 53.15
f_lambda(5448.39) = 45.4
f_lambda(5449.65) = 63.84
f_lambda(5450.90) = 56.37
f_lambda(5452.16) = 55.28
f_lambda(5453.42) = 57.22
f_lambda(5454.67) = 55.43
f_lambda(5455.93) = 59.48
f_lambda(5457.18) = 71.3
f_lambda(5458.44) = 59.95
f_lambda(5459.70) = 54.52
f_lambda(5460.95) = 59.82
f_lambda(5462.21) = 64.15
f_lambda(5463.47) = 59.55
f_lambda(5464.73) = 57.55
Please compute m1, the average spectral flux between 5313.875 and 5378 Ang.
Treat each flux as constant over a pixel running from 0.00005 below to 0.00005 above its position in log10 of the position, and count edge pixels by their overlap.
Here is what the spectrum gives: 57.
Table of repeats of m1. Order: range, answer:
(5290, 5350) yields 57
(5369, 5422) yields 58.5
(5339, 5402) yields 58.4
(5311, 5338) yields 54.6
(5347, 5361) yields 57.4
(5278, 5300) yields 57.2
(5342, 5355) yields 56.4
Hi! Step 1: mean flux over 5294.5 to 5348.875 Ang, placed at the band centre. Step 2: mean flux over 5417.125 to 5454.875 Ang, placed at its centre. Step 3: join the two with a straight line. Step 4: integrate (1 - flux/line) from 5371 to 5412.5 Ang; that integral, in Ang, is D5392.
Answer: -2.2 Ang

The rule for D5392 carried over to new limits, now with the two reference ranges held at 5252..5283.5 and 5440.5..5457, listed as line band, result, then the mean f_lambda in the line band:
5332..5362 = -1.3 Ang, 56.6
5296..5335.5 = -2.1 Ang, 56.5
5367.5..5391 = -2.4 Ang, 60.6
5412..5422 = -0.5 Ang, 58.2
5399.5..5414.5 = -0.3 Ang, 56.5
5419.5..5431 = -0.1 Ang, 56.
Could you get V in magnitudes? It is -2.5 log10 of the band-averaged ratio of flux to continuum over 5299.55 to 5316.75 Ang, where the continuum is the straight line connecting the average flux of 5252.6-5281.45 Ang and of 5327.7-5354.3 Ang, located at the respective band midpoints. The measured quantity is -0.09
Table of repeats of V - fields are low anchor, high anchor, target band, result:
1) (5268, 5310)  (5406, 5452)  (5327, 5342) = 0.04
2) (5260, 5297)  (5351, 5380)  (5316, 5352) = 0.04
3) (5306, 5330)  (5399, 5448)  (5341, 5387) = -0.05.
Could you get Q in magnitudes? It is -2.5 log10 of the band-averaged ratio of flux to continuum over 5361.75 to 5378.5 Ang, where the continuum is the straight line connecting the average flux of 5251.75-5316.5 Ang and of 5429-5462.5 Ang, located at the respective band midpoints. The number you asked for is -0.09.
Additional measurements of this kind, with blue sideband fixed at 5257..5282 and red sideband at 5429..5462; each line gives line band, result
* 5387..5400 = -0.05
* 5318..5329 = -0.05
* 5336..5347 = -0.07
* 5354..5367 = -0.08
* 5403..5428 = -0.03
